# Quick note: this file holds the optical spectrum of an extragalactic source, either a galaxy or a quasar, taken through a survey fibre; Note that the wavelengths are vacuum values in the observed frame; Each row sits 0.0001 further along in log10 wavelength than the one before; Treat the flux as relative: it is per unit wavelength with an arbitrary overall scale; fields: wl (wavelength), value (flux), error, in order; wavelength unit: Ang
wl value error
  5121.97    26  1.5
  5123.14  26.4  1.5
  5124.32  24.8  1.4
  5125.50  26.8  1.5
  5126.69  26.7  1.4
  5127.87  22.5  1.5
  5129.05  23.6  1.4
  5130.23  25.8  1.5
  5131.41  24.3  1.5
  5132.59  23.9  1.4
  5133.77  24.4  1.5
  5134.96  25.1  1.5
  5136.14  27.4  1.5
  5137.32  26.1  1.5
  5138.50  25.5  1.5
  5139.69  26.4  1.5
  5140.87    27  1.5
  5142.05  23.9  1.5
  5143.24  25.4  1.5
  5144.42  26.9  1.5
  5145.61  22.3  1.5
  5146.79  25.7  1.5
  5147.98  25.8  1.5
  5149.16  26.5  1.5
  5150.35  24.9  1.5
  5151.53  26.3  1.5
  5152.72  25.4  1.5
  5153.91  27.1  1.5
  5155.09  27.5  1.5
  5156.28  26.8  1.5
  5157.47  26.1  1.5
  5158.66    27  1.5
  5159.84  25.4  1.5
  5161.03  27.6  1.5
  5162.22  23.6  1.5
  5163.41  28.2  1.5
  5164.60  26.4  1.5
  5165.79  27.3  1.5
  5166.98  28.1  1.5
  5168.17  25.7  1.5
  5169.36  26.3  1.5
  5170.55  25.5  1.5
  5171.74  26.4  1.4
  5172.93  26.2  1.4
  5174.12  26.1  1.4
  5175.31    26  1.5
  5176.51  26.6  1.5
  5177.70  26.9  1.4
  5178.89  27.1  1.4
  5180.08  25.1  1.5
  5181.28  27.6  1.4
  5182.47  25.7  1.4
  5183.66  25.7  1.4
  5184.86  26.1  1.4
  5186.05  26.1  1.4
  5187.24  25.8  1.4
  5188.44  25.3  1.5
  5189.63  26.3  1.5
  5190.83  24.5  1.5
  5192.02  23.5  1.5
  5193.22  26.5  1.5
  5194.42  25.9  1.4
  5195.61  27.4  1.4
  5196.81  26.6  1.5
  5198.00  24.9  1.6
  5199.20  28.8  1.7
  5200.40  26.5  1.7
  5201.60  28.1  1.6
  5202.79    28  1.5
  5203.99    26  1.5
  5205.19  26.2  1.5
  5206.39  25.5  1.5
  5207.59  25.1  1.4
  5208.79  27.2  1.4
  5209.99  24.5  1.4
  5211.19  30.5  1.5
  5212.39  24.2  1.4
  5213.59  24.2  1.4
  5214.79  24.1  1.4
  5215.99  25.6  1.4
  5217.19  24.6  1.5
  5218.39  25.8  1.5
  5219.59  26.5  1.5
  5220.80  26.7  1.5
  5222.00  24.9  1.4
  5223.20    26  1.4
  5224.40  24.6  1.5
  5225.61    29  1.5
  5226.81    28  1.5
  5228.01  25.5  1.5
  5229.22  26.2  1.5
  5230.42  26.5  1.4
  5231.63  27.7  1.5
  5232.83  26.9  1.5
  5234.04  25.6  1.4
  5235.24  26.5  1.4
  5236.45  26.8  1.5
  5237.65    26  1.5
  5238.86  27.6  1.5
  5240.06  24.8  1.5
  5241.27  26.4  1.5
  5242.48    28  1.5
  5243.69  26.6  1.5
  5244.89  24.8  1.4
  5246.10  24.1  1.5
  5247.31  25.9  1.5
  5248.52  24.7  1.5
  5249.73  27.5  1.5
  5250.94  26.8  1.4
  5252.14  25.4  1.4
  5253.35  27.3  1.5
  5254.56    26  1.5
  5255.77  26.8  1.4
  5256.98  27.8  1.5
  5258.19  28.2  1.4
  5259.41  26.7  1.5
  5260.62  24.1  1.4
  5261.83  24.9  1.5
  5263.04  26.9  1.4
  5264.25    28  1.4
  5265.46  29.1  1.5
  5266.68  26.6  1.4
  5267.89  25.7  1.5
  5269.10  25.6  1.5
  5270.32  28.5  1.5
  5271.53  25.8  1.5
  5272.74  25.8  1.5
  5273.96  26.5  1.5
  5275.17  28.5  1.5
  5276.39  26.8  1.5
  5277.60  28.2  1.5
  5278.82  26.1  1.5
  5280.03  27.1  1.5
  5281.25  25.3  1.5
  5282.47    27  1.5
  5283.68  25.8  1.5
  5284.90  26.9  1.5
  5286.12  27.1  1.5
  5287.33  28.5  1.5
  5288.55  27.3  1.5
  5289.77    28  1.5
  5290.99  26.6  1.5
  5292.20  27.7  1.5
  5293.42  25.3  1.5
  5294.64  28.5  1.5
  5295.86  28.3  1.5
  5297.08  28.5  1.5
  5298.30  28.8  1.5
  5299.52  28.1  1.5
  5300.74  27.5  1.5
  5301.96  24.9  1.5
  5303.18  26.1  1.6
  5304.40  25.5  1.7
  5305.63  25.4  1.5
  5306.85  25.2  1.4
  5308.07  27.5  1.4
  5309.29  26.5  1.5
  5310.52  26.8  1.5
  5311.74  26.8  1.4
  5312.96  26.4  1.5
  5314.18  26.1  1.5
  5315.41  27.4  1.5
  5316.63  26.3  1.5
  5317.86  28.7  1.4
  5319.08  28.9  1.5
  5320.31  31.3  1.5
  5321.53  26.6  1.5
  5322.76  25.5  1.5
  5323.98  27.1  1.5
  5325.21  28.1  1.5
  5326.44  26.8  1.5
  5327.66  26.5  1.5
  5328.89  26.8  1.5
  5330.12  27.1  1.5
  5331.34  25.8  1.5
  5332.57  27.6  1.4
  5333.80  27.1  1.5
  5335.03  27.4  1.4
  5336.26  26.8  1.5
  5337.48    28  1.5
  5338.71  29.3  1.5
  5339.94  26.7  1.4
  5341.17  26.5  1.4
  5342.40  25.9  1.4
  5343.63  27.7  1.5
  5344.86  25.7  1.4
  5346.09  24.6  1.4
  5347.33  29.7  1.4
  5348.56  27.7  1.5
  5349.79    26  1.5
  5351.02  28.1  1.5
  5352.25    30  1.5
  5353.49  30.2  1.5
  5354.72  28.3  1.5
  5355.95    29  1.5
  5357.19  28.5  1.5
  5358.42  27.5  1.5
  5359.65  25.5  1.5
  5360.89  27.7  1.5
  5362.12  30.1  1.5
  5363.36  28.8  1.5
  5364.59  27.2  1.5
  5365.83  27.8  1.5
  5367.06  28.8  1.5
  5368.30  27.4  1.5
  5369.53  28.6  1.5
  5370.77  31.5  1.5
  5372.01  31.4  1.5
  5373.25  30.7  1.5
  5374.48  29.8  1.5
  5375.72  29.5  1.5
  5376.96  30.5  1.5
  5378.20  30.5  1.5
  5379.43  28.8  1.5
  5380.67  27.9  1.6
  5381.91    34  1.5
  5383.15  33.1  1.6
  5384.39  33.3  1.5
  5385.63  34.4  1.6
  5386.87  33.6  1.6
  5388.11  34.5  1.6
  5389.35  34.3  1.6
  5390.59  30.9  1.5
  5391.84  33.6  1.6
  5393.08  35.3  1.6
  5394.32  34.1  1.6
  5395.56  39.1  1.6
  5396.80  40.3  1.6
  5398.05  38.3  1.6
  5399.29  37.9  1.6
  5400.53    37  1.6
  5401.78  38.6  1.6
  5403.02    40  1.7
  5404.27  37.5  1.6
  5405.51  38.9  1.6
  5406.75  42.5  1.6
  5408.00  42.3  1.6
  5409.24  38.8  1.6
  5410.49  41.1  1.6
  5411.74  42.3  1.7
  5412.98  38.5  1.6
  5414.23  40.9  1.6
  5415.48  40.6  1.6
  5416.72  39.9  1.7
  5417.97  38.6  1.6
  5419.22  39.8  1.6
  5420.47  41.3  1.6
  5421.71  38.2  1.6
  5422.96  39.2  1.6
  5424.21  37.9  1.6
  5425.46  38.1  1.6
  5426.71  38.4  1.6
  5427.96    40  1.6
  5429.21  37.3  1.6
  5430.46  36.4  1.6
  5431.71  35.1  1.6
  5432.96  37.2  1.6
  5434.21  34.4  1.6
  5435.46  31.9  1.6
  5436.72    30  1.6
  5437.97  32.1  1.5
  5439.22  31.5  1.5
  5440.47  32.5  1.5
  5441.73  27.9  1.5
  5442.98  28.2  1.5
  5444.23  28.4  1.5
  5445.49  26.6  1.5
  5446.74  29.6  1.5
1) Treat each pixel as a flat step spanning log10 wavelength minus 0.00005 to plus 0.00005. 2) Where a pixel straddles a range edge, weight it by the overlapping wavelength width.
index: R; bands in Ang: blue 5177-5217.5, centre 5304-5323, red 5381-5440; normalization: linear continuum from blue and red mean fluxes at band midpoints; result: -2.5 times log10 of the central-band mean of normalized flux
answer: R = 0.19 mag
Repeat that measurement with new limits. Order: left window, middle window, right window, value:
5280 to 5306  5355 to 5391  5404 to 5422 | 0.19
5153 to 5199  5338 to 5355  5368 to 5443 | 0.20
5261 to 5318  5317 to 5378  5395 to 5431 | 0.17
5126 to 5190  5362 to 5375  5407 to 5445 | 0.17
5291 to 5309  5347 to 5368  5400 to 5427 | 0.18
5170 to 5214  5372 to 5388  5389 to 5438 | 0.15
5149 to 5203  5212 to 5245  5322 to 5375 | 0.03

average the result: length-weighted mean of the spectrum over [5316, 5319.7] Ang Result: 28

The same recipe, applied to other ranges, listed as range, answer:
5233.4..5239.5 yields 26.5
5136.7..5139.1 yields 25.8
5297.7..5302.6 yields 27.3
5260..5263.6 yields 25.3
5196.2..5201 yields 26.7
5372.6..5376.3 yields 30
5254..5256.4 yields 26.4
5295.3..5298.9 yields 28.5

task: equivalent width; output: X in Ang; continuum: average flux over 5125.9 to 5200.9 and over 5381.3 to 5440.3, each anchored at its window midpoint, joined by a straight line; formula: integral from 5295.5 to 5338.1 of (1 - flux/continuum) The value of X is 7.4 Ang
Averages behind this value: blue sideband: 25.9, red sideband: 37.1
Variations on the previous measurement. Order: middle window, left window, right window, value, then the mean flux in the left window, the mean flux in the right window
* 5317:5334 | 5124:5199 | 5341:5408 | 1.62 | 25.9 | 31.6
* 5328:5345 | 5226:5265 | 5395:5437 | 3.02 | 26.4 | 38.5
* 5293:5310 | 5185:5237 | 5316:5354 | 0.13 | 26.2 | 27.4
